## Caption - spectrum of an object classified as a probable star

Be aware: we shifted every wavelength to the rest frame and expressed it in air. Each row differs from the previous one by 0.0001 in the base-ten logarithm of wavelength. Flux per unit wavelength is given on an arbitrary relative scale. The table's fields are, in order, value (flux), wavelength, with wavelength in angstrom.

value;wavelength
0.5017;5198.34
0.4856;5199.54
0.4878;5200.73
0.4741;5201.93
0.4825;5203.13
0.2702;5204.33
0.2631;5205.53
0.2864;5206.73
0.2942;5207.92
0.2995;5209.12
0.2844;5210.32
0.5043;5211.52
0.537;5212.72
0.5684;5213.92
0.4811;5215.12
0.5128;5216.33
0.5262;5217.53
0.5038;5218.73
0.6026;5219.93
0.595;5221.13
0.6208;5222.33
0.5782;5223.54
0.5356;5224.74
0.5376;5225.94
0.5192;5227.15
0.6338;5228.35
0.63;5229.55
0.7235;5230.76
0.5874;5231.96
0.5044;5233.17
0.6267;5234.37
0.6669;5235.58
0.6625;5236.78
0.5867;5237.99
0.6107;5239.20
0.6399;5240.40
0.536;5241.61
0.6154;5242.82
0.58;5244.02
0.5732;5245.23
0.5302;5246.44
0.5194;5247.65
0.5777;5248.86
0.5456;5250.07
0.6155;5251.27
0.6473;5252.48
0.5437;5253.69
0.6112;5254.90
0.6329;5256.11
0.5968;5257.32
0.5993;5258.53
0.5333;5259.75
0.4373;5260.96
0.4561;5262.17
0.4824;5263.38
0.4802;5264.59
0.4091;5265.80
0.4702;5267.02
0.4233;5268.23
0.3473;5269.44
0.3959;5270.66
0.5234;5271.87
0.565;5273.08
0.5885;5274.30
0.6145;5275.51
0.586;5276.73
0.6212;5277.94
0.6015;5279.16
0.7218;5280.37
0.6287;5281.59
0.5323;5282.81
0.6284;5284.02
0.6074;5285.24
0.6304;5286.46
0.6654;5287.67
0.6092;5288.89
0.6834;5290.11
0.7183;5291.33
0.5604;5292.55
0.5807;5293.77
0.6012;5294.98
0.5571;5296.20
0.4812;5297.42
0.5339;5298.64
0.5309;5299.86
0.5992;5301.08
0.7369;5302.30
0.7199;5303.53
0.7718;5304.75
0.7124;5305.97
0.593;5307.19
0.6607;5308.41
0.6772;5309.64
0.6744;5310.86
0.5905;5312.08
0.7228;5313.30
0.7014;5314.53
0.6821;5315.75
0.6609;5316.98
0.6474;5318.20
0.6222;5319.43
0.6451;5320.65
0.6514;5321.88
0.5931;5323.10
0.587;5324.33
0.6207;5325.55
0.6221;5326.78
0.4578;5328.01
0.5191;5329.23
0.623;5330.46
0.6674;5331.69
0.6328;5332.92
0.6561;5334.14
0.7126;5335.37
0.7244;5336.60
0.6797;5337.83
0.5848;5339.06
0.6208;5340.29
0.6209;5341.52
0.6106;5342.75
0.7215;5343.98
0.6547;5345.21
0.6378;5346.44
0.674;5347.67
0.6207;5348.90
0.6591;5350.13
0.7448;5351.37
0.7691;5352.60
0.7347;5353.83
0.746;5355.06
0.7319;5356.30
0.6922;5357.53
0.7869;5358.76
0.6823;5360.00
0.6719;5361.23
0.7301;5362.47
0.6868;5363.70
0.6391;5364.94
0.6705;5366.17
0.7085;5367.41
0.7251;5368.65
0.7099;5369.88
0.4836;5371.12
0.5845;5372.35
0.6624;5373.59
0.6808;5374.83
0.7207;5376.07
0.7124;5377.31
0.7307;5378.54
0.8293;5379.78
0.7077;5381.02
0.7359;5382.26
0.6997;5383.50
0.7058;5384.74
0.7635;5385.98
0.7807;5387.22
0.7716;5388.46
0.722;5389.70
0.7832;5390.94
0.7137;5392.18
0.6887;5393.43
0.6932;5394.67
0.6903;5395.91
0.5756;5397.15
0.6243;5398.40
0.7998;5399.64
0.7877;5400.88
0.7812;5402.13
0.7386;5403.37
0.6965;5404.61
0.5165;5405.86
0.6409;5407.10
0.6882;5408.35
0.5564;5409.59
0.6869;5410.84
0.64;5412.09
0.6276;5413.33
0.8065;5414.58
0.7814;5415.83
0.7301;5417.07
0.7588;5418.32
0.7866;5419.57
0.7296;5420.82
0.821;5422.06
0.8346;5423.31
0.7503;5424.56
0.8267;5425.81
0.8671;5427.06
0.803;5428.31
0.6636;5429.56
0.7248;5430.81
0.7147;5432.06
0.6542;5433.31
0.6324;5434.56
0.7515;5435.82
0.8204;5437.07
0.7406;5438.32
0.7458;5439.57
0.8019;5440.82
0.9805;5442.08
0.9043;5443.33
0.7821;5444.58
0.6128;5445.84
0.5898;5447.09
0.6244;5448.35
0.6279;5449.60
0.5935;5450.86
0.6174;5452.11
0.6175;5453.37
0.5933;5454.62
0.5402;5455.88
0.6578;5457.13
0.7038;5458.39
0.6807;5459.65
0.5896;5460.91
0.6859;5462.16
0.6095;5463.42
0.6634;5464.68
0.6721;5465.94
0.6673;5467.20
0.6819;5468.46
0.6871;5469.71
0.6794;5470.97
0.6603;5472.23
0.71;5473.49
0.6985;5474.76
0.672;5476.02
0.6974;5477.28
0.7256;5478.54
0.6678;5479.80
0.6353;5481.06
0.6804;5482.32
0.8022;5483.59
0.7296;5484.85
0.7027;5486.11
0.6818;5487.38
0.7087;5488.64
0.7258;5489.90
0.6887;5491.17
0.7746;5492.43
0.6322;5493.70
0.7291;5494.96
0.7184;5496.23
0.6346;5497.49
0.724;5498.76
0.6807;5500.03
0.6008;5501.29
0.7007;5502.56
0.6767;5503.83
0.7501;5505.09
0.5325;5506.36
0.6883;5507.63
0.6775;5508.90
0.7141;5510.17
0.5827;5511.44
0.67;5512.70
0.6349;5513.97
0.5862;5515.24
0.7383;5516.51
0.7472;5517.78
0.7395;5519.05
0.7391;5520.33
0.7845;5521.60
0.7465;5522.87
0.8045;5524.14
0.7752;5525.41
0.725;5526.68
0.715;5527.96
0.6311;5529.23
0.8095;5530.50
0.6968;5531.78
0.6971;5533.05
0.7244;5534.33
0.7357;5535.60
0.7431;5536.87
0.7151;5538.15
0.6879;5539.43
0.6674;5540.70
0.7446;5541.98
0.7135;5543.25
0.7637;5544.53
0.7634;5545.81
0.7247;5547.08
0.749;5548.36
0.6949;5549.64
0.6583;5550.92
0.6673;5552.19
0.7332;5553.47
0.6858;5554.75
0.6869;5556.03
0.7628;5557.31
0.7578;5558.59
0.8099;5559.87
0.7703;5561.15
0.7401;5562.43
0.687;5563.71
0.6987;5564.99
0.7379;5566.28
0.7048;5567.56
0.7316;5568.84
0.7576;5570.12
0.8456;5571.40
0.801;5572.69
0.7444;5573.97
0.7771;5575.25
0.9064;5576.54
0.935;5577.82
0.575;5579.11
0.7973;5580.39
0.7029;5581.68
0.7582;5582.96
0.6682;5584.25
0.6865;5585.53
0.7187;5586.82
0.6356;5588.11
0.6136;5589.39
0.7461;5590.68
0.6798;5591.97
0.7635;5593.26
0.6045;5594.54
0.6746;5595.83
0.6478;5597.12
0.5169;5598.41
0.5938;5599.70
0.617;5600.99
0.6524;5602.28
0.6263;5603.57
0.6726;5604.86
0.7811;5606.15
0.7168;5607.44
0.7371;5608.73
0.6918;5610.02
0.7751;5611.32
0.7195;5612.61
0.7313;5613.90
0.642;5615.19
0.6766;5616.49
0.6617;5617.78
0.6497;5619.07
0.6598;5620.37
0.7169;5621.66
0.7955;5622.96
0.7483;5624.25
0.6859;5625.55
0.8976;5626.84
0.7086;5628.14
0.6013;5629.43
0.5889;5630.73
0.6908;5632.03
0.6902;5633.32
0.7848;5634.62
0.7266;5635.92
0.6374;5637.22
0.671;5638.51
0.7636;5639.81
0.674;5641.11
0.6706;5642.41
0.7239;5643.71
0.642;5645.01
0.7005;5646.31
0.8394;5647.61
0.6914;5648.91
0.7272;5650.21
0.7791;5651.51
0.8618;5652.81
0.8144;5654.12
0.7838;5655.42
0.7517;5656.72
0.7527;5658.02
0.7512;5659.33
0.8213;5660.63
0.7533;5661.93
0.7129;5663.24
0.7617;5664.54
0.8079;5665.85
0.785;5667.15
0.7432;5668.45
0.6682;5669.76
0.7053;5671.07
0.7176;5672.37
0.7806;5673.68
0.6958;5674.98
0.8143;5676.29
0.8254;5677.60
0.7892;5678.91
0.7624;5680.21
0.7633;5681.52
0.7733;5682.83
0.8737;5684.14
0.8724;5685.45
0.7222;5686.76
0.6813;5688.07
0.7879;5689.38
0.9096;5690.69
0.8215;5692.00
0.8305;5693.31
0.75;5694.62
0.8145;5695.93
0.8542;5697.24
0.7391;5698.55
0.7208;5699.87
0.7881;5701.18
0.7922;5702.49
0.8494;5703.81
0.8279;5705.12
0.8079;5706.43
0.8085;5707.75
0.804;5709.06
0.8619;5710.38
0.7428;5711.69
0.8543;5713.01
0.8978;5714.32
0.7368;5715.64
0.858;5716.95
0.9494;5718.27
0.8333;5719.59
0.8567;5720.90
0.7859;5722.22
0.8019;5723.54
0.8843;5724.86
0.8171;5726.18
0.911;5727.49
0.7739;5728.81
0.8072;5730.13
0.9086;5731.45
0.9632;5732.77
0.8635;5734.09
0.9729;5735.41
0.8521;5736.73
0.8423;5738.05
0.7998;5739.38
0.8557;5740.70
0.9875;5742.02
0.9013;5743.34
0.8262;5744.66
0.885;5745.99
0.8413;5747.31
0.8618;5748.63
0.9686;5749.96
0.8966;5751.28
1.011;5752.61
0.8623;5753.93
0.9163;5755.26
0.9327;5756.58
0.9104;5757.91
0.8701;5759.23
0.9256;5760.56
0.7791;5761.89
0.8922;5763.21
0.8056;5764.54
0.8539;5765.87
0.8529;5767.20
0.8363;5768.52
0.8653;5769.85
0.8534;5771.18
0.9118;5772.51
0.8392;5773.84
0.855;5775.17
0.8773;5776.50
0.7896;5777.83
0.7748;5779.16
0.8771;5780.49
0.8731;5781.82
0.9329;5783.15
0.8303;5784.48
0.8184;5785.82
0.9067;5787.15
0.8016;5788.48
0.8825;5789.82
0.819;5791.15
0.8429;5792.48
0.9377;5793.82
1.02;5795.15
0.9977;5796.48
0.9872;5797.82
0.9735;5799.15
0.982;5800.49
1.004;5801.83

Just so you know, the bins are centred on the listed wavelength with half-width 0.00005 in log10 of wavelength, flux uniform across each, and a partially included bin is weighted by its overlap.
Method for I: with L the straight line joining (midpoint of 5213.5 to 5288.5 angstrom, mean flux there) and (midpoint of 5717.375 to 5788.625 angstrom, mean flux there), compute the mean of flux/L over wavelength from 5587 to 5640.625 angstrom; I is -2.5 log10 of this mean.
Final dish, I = 0.14 mag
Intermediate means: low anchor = 0.567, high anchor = 0.869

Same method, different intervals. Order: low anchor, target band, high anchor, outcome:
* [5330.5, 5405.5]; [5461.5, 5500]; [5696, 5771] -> 0.08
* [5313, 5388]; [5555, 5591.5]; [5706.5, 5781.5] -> 0.06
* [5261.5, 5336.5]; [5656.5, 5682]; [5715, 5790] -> 0.08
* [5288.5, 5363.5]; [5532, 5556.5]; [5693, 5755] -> 0.07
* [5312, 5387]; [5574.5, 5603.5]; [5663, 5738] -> 0.11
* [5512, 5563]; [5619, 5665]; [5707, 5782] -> 0.09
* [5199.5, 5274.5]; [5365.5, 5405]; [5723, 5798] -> -0.14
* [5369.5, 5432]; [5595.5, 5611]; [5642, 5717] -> 0.15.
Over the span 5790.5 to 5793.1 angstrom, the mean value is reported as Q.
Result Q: 0.832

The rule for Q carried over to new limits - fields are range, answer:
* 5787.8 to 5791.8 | 0.835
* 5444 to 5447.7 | 0.66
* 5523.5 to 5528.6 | 0.755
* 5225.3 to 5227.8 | 0.531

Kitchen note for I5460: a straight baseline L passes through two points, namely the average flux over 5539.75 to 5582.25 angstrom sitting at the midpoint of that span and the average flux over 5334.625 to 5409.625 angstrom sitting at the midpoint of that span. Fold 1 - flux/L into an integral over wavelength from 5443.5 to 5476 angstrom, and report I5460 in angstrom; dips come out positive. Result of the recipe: 2.8 angstrom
